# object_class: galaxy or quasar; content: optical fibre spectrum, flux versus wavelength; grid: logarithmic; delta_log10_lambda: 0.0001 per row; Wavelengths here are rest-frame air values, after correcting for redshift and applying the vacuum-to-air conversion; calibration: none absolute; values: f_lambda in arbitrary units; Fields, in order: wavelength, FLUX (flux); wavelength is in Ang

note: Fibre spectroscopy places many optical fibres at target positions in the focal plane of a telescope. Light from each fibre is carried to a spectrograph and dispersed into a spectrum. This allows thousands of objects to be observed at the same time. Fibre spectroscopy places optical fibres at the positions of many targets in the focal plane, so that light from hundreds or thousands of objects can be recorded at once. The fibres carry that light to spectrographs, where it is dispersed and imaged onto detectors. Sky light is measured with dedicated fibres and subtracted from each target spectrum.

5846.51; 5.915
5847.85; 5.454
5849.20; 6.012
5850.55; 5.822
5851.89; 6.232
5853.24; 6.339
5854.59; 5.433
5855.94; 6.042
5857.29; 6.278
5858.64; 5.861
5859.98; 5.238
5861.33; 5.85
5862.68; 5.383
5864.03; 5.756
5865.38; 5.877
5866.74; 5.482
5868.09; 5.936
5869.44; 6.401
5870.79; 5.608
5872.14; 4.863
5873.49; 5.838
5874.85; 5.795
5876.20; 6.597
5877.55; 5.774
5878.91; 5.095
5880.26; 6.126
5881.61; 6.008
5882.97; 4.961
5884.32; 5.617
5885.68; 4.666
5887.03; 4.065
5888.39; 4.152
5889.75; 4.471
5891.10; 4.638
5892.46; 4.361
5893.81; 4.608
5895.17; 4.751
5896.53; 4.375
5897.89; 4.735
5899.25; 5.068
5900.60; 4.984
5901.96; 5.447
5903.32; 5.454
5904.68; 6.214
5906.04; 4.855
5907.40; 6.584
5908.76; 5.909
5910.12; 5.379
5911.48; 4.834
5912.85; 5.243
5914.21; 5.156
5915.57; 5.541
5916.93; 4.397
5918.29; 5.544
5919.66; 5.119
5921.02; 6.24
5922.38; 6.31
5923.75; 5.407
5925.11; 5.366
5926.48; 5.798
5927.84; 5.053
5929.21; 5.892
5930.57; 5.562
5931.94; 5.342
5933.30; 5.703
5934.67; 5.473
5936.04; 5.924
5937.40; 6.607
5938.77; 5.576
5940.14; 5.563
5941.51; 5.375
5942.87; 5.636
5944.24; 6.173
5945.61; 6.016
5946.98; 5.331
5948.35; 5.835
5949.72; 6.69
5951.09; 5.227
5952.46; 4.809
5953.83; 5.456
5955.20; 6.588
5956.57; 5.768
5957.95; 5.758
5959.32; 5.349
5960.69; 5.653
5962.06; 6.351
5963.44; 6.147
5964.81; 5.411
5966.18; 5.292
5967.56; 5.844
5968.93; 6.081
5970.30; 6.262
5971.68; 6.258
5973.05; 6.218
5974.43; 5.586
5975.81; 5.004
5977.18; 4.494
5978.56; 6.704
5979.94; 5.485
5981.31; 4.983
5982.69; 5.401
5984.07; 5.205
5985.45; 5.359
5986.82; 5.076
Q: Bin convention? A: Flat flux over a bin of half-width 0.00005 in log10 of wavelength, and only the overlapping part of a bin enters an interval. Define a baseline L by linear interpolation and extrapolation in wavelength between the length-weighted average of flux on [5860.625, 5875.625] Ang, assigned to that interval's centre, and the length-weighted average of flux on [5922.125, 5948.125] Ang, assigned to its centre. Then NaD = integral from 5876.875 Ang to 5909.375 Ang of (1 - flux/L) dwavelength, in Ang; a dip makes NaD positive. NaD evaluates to 3.3 Ang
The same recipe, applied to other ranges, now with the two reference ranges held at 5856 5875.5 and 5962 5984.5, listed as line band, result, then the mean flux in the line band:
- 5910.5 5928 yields 0.95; 5.39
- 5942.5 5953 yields -0.07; 5.73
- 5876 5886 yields 0.24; 5.59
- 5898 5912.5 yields 0.70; 5.44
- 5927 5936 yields 0.25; 5.54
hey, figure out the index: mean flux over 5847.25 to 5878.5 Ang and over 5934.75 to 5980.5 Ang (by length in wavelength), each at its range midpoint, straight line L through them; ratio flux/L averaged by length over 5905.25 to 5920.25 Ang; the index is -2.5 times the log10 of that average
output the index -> 0.090 mag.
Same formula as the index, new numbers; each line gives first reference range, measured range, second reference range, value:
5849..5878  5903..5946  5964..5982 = 0.027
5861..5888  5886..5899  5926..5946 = 0.242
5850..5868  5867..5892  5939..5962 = 0.085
